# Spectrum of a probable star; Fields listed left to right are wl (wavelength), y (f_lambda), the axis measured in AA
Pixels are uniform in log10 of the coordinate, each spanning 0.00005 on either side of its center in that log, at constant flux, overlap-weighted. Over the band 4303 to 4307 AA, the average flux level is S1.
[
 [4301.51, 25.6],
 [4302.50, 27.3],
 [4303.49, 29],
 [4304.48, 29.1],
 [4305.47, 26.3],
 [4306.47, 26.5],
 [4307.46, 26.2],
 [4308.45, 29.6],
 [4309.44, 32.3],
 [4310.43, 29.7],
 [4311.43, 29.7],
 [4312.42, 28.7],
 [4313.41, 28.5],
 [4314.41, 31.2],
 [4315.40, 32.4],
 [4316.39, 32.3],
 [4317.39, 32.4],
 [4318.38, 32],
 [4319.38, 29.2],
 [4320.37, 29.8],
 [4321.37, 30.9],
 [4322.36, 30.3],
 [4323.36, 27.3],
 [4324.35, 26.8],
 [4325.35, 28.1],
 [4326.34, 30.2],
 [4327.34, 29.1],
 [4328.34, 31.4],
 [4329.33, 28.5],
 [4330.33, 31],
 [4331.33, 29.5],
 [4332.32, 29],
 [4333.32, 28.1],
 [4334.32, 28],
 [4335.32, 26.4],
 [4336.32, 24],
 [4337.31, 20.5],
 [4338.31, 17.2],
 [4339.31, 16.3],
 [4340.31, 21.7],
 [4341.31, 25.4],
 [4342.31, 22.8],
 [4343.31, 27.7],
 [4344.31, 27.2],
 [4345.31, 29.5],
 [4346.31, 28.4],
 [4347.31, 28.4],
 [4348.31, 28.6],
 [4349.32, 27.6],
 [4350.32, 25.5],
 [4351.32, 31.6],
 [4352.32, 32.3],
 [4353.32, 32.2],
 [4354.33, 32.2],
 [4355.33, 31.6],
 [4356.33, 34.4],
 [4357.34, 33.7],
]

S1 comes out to 27.7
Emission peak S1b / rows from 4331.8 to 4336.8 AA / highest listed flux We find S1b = 29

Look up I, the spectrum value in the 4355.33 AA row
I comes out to 31.6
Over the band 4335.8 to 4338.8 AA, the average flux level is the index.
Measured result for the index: 20.7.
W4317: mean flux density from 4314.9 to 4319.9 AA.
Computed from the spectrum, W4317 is 31.7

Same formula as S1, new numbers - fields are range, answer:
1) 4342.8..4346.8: 28.2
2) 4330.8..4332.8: 29.3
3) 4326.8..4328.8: 30.1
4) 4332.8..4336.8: 26.6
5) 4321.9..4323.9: 28.7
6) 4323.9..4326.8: 28.4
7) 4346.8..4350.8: 27.5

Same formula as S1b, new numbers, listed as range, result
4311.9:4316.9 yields 32.4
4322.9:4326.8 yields 30.2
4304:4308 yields 29.1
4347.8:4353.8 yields 32.3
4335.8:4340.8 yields 24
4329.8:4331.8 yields 31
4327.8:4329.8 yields 31.4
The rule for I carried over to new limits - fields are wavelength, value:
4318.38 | 32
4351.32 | 31.6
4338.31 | 17.2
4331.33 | 29.5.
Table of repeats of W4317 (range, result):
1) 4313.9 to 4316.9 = 31.9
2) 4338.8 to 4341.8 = 21.1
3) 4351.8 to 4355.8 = 32.1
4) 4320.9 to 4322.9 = 30.5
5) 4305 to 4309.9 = 28.1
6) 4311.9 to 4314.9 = 29.5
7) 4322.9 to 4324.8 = 27.1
